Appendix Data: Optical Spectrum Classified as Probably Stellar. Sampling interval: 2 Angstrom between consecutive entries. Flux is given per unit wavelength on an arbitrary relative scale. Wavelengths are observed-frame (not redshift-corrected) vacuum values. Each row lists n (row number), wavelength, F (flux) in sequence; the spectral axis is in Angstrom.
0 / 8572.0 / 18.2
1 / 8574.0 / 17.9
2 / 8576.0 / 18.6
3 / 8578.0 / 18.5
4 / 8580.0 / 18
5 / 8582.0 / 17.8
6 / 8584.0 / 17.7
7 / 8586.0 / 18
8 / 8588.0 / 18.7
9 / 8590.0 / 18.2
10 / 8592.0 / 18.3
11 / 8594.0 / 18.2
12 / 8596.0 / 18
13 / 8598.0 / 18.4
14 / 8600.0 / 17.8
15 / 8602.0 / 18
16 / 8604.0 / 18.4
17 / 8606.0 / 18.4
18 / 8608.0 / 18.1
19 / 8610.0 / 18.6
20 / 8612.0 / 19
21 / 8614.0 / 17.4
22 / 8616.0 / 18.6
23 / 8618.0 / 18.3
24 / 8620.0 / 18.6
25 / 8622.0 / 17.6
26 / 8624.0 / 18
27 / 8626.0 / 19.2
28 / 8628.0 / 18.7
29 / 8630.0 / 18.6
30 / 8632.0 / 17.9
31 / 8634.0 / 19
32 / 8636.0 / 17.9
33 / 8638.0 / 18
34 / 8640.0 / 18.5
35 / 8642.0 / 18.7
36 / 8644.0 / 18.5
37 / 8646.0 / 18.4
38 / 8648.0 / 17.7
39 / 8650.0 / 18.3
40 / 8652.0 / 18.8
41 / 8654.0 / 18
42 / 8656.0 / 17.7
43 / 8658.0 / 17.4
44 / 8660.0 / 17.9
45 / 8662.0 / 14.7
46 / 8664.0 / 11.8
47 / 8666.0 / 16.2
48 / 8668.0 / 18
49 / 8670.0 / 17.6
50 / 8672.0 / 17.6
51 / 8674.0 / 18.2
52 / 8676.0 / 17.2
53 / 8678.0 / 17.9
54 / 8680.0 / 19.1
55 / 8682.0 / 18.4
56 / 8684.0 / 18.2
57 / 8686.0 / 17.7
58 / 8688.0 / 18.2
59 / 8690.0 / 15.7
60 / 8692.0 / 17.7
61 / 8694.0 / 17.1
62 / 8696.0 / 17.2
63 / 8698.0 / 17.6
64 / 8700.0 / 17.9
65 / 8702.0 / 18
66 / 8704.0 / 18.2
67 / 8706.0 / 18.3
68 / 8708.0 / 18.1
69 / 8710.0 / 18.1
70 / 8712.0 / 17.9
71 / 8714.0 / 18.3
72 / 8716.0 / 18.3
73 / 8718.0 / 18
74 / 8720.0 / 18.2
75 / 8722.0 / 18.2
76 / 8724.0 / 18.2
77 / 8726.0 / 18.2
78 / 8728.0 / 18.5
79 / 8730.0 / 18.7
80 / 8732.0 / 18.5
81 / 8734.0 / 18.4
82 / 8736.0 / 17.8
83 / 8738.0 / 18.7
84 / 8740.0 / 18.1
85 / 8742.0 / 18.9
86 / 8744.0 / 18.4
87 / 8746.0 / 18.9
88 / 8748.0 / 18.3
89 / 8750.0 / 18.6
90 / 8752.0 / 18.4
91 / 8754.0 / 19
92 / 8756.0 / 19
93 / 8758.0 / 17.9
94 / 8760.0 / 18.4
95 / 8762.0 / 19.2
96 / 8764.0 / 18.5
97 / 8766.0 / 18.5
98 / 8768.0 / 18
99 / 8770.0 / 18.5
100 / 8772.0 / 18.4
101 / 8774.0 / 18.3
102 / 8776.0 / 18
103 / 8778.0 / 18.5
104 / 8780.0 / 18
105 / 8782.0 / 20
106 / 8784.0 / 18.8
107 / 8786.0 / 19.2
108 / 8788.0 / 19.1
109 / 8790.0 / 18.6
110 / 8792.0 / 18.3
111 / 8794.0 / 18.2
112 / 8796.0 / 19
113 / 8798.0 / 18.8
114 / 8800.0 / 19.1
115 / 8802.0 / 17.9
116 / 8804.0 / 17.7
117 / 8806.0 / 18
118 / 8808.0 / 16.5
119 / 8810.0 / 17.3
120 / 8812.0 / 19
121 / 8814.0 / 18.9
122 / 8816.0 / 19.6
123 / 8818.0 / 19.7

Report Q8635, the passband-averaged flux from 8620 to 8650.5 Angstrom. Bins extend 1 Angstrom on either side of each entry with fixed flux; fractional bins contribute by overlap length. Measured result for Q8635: 18.3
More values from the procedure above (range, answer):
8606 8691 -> 17.9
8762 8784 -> 18.5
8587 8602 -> 18.2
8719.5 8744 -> 18.4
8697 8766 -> 18.3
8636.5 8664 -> 17.7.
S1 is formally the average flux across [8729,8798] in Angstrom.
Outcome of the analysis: 18.6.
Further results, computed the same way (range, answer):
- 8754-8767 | 18.6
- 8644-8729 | 17.7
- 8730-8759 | 18.5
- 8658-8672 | 16.2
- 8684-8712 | 17.7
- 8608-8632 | 18.4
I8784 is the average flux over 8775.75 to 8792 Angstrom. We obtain 18.8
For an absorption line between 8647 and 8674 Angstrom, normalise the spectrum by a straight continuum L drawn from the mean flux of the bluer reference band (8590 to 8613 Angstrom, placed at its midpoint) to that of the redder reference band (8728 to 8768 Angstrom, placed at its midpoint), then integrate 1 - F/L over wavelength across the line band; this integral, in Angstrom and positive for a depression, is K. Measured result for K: 1.89 Angstrom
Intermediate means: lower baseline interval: 18.3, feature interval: 17.1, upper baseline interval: 18.5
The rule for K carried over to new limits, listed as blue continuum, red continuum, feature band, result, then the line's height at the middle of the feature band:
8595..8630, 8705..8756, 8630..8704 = 2.8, 18.3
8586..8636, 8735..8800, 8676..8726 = 1.5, 18.5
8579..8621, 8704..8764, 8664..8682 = 0.9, 18.3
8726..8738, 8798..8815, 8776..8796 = -0.6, 18.2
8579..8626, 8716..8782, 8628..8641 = -0.1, 18.3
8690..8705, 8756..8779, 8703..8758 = -1.3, 17.9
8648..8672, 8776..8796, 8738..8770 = -0.5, 18.3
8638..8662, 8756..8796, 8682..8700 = 0.7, 18.2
